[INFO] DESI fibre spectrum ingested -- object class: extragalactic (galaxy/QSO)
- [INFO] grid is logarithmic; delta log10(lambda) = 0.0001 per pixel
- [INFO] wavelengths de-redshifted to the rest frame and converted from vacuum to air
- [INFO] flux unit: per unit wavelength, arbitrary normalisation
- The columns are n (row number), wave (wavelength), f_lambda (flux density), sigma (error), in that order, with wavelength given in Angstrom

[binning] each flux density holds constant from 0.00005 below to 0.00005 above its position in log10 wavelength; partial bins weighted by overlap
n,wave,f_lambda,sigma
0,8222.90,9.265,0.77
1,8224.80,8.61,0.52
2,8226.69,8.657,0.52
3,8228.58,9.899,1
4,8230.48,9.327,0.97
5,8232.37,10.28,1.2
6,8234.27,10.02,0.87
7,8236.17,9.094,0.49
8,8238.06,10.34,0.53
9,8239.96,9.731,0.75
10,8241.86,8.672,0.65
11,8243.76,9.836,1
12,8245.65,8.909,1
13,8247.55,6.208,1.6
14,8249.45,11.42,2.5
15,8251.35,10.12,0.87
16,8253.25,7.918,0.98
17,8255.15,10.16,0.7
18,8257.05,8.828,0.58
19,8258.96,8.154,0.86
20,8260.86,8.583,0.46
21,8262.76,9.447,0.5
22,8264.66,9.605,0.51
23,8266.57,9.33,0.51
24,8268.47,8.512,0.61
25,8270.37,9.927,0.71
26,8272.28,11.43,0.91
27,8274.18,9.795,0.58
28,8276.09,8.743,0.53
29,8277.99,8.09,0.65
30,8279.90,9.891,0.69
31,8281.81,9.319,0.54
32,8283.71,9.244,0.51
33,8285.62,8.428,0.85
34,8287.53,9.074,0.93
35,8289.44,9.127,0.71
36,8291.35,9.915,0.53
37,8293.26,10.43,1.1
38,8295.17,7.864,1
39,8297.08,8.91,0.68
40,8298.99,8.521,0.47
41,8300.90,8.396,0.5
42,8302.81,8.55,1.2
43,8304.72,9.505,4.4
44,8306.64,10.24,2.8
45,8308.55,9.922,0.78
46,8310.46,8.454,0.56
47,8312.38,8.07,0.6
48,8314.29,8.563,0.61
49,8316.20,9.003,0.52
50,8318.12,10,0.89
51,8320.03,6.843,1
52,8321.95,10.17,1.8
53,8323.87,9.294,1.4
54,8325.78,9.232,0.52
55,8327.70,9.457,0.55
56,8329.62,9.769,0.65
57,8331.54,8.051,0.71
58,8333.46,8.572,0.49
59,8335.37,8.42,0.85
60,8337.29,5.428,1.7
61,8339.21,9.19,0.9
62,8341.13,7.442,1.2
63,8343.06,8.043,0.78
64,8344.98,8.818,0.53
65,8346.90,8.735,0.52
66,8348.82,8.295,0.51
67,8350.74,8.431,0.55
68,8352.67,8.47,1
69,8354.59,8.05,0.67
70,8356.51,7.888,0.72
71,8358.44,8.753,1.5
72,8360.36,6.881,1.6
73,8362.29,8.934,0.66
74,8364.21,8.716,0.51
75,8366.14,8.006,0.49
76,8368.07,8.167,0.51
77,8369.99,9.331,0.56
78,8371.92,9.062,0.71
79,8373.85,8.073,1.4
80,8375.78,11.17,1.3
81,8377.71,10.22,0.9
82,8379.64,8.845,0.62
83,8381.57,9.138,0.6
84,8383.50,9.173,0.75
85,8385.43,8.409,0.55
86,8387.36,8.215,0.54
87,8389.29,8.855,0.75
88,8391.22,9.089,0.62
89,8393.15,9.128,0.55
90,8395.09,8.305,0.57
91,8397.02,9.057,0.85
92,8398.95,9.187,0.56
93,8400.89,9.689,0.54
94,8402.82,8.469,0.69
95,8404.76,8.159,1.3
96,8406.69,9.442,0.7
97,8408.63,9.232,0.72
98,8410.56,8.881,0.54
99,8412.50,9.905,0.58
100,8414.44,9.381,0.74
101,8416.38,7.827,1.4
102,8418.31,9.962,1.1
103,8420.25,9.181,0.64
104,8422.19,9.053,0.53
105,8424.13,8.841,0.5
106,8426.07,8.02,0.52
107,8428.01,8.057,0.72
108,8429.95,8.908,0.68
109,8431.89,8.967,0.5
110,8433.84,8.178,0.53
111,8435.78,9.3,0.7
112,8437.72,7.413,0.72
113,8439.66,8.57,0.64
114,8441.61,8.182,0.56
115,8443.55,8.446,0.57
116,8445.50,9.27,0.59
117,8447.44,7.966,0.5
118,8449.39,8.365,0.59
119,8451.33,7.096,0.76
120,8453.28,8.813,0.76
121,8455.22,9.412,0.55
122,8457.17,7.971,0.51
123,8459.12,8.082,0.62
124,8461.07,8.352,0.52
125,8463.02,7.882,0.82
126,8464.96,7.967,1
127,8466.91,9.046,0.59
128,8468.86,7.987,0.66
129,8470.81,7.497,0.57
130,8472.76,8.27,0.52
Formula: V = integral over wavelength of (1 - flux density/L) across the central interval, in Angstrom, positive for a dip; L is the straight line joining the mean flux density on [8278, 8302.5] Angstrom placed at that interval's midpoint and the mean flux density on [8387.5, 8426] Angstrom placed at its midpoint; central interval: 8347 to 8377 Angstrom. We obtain 1.5 Angstrom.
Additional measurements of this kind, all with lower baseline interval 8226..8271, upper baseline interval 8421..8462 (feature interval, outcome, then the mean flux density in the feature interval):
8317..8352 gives 1.4 Angstrom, 8.56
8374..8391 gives -0.9 Angstrom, 9.19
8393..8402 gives -0.4 Angstrom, 9.06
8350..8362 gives 1.0 Angstrom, 8.12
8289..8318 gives 0.0 Angstrom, 9.06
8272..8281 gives -0.3 Angstrom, 9.45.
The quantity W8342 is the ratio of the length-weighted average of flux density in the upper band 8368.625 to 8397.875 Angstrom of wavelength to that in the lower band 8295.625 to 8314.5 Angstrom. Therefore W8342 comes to 1.02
